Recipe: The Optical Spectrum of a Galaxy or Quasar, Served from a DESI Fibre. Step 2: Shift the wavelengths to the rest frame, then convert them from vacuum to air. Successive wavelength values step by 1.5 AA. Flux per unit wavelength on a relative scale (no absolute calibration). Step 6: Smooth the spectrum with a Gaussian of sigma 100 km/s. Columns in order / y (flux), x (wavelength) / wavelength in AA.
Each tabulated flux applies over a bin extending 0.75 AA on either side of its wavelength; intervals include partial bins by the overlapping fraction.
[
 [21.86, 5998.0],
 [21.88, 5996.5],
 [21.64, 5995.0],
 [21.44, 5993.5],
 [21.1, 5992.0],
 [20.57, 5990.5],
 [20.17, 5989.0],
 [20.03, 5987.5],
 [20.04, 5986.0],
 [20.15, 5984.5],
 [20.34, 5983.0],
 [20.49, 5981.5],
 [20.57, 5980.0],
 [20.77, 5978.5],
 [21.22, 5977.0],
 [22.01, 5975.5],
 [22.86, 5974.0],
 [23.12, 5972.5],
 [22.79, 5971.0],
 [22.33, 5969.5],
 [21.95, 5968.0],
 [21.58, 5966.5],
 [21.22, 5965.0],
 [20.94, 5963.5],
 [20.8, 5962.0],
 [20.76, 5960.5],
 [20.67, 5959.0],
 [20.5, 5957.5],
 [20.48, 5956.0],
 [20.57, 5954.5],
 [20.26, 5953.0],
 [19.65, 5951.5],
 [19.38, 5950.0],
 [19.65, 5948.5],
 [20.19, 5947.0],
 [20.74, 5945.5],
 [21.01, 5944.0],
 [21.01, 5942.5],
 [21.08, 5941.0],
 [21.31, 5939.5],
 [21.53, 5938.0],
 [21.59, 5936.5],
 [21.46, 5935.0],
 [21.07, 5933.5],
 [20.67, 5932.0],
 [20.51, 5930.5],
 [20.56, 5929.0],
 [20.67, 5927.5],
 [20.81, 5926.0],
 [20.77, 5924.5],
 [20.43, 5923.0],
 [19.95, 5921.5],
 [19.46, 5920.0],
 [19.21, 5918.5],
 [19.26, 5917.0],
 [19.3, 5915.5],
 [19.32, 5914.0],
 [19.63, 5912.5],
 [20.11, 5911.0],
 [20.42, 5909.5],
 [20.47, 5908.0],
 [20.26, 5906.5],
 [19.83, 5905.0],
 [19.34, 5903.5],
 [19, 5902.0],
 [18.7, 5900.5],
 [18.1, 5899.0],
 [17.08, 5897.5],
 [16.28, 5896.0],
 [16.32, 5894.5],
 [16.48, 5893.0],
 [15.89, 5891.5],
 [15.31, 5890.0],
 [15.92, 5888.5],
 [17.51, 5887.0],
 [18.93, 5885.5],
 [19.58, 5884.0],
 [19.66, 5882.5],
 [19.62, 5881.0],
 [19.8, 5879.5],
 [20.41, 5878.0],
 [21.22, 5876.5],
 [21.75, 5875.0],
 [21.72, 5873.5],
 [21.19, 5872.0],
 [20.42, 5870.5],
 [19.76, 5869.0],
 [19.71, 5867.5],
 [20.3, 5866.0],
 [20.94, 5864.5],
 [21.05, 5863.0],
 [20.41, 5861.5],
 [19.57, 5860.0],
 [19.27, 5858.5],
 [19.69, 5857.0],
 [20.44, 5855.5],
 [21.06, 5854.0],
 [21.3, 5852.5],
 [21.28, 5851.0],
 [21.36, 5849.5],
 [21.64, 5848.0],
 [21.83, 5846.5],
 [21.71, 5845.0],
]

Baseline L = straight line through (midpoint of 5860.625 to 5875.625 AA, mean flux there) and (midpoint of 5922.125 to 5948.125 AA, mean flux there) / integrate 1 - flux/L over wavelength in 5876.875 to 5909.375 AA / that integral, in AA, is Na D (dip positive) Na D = 3.7 AA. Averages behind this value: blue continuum 20.7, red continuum 20.9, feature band 18.4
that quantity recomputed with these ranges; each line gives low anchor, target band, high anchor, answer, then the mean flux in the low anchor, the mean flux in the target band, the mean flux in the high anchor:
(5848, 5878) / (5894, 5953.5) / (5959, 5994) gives 2.90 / 20.7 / 19.9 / 21.2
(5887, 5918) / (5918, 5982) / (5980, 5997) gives -4.15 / 18.3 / 20.9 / 20.7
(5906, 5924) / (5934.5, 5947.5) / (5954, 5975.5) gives -0.26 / 19.8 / 21.1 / 21.5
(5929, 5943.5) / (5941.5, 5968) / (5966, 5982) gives 1.06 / 21.1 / 20.6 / 21.8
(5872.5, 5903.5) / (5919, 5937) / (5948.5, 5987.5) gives -0.81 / 18.5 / 20.6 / 21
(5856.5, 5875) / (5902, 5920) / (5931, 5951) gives 0.82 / 20.4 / 19.7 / 20.8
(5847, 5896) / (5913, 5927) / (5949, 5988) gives 0.32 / 19.6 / 19.8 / 21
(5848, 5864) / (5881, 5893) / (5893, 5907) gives 0.83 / 20.6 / 17.6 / 18.2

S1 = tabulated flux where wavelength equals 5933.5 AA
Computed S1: 21.07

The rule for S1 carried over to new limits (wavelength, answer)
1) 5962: 20.8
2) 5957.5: 20.5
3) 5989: 20.17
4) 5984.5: 20.15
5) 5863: 21.05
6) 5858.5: 19.27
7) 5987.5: 20.03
